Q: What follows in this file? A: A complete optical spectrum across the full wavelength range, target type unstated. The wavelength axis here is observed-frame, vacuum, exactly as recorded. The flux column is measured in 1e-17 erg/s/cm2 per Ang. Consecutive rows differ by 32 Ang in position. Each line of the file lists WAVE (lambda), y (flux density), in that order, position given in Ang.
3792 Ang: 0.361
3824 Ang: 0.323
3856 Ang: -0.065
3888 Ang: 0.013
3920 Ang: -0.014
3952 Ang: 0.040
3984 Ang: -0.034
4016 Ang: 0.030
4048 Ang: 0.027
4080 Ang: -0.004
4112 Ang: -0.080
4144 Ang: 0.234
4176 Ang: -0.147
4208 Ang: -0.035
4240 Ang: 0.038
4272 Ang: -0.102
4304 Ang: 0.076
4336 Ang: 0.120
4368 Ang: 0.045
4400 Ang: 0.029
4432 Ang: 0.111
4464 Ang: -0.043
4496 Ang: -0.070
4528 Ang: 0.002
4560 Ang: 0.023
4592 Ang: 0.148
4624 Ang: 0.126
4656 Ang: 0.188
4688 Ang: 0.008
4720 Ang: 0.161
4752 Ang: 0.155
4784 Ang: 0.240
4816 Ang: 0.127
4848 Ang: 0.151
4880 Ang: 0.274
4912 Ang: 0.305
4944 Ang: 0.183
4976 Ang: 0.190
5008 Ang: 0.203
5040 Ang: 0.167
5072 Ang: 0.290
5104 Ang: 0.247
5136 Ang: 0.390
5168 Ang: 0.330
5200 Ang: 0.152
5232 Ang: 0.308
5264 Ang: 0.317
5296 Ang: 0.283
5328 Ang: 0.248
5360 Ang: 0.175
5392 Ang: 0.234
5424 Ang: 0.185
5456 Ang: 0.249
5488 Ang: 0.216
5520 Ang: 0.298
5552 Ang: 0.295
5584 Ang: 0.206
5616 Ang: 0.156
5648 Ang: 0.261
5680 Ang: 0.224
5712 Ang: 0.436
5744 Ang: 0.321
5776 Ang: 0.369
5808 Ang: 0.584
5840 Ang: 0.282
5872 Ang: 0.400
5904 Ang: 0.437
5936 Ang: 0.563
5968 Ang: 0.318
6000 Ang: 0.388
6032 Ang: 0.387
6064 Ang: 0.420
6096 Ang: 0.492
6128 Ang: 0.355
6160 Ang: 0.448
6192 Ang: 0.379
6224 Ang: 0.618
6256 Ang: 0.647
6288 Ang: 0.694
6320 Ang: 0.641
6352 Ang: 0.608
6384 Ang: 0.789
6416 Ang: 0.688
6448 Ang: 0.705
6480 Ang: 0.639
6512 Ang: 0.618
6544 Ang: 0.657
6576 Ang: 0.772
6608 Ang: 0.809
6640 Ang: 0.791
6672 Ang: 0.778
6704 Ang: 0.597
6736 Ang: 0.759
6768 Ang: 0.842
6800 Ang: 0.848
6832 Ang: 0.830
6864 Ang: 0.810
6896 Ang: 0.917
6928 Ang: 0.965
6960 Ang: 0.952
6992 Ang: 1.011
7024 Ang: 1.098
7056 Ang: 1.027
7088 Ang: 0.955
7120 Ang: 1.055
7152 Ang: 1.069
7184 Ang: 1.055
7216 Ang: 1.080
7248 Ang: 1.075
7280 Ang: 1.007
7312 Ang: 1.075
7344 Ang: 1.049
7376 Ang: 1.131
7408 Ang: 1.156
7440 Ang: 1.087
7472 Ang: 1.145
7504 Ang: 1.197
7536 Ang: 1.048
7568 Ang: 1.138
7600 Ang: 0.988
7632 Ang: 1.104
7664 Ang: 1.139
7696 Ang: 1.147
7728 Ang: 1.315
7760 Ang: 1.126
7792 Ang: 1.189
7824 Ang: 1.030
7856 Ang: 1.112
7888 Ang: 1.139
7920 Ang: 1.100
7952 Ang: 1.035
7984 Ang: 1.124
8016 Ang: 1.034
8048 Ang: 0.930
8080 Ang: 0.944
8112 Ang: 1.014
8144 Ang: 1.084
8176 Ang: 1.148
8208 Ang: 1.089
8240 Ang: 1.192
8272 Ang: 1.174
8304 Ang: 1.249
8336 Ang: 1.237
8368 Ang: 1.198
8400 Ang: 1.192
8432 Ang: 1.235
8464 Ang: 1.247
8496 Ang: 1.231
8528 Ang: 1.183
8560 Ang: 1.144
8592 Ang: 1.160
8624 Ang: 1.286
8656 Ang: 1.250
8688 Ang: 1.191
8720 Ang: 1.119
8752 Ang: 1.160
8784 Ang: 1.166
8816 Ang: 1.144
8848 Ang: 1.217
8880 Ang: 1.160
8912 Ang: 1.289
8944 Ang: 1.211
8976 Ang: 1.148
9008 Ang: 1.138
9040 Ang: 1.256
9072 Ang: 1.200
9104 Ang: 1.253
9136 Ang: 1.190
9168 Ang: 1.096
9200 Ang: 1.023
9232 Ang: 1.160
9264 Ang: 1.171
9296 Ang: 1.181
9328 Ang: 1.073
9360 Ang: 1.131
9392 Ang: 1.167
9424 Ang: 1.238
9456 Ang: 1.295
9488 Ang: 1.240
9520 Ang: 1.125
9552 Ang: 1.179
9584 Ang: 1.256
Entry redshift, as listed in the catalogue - 0.56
